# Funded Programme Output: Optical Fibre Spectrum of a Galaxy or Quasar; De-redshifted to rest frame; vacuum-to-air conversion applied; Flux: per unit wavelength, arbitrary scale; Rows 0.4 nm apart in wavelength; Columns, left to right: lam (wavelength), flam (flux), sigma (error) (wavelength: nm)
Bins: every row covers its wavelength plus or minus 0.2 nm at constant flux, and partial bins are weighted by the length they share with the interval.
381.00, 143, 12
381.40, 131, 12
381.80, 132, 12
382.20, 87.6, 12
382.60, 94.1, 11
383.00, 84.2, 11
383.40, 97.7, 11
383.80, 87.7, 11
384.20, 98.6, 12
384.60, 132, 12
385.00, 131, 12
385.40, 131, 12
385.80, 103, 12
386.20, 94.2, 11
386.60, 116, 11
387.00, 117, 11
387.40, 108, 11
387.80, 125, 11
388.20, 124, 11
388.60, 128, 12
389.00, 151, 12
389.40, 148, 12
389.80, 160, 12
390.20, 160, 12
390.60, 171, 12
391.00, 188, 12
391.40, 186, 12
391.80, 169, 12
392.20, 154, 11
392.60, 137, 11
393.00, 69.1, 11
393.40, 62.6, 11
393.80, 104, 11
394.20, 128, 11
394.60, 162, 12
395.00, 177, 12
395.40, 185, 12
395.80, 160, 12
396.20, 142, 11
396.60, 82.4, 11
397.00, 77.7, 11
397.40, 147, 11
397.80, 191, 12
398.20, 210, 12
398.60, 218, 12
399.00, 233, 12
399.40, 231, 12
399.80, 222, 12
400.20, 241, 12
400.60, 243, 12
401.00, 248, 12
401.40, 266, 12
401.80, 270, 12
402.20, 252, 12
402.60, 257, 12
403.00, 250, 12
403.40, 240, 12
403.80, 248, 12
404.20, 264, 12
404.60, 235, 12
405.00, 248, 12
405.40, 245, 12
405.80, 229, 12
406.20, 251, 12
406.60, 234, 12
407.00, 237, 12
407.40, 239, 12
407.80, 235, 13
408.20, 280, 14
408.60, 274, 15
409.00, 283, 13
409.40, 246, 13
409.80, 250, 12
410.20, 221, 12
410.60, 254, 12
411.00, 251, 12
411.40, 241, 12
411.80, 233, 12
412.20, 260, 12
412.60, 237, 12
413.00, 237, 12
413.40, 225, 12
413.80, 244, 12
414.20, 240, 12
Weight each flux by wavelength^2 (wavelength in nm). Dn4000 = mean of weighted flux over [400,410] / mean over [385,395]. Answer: 2.0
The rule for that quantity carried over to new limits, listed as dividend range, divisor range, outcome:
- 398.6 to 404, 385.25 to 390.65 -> 2.02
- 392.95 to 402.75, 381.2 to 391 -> 1.60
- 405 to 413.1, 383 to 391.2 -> 2.16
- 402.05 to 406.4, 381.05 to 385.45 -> 2.50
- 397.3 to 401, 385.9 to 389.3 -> 1.92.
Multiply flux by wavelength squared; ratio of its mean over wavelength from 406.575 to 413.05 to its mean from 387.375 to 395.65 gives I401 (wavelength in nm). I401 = 1.90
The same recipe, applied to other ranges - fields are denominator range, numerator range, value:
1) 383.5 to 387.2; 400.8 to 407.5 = 2.44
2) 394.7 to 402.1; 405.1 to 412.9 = 1.32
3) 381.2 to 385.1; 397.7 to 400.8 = 2.28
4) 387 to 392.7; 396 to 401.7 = 1.39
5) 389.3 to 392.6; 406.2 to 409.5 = 1.67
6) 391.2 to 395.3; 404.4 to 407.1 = 1.88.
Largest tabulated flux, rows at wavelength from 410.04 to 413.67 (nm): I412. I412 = 260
